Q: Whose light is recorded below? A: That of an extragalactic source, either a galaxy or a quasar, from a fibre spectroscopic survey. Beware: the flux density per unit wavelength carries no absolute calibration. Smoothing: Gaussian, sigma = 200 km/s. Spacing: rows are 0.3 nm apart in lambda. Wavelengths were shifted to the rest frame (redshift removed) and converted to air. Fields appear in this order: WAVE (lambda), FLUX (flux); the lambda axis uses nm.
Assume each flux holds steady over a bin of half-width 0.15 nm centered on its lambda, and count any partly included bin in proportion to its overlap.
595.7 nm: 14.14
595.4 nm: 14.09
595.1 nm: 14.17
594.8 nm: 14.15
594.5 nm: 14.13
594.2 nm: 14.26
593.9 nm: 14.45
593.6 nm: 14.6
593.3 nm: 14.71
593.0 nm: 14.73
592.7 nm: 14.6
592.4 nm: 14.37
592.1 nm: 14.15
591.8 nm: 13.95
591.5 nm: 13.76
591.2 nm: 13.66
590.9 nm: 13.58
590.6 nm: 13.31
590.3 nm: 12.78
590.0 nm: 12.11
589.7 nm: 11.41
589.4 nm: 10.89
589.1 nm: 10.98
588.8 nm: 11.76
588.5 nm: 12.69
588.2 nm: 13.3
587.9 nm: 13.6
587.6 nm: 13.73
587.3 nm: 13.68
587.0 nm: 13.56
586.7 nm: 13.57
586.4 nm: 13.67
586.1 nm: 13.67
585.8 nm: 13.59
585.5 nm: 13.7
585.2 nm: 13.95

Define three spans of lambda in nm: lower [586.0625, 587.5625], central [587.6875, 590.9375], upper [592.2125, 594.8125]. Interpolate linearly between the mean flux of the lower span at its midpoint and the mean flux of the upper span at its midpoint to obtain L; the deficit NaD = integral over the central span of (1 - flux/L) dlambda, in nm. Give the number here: 0.36 nm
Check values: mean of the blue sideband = 13.6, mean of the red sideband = 14.5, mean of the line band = 12.4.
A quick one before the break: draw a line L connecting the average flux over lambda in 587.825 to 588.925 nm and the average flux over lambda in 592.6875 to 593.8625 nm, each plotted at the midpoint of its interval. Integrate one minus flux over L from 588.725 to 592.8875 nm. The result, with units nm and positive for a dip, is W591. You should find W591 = 0.23 nm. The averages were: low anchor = 12.8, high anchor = 14.6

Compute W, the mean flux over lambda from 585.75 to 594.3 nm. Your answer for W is 13.4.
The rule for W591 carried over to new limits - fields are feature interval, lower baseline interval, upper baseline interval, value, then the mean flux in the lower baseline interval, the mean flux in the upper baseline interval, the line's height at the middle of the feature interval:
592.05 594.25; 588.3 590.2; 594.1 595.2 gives -0.17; 11.7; 14.2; 13.5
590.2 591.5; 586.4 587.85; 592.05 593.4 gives 0.08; 13.6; 14.5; 14.2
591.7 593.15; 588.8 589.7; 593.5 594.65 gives -0.12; 11.2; 14.3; 13.3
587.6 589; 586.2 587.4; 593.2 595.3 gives 0.09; 13.6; 14.3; 13.8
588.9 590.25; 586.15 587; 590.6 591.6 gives 0.21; 13.6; 13.6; 13.6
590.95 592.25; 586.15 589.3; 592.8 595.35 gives 0.00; 13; 14.4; 13.9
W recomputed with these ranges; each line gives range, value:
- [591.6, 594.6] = 14.4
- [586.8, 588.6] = 13.5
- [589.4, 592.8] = 13.3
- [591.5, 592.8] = 14.2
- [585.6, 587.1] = 13.6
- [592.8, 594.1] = 14.6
